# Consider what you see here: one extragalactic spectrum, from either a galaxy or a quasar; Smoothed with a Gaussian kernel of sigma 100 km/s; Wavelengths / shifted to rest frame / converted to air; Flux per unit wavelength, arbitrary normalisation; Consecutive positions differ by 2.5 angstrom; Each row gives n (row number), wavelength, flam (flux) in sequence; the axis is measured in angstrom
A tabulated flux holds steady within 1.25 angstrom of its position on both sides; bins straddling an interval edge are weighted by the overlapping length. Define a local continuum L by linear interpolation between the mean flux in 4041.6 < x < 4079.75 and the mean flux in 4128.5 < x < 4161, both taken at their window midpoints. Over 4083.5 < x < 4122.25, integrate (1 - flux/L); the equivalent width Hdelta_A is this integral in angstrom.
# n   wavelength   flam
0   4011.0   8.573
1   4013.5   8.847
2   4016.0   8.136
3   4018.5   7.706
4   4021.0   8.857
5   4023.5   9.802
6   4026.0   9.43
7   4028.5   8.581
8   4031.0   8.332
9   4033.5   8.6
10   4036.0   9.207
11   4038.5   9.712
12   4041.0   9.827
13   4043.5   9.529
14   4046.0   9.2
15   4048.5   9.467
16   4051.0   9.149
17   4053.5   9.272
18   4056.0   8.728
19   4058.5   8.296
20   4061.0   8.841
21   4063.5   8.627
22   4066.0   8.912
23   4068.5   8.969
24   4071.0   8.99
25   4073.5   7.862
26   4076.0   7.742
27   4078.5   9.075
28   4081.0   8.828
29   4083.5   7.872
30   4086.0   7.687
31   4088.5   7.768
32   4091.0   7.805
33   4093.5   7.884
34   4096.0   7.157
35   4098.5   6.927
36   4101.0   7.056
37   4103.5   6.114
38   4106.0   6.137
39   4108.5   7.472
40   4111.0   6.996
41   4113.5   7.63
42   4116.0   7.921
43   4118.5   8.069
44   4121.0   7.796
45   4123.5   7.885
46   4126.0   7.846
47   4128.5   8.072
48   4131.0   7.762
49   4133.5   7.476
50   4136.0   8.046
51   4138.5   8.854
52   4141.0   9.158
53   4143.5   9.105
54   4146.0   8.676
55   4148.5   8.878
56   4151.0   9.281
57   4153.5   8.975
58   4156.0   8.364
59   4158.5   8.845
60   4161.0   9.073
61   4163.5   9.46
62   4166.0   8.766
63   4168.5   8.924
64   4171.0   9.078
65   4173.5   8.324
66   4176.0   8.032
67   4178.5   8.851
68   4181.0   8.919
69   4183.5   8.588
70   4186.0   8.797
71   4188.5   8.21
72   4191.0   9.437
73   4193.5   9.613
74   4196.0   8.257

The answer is 6.03 angstrom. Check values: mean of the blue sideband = 8.86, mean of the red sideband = 8.61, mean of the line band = 7.38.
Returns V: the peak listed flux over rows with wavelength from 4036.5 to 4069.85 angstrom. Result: 9.827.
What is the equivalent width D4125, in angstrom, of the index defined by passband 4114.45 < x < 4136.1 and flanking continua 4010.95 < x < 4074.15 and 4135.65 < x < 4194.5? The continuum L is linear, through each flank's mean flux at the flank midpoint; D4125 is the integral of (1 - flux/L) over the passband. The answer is 2.5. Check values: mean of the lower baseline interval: 8.92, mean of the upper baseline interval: 8.85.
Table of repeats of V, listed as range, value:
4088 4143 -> 9.158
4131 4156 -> 9.281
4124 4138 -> 8.072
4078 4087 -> 9.075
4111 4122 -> 8.069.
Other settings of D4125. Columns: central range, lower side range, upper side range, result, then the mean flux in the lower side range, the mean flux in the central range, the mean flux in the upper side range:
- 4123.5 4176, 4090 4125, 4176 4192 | -3.3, 7.35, 8.62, 8.73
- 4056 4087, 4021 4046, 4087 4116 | -1.5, 9.2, 8.49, 7.21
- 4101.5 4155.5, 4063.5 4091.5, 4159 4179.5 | 3.9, 8.35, 8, 8.81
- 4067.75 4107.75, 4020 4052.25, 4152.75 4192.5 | 5.9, 9.21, 7.72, 8.79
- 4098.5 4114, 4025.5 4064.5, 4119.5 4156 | 3.2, 9.05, 6.87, 8.41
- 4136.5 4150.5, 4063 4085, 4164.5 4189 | -0.5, 8.53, 8.91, 8.67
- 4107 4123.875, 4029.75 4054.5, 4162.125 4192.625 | 2.5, 9.23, 7.65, 8.79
